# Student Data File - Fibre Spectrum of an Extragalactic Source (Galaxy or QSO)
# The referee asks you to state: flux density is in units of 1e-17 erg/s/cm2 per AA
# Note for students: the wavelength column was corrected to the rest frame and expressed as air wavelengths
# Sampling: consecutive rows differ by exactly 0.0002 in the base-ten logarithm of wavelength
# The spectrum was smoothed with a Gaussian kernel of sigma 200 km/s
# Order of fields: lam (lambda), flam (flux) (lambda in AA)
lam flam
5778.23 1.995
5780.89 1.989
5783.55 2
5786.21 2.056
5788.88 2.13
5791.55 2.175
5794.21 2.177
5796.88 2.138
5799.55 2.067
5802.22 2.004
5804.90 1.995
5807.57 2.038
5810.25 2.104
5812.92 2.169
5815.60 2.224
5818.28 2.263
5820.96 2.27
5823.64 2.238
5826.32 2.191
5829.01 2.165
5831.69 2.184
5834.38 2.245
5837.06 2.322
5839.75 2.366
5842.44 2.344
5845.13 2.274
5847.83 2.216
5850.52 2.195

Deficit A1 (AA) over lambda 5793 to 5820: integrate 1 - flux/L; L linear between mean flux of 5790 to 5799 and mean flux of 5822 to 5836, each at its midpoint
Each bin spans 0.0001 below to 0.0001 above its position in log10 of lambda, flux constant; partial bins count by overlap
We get 0.7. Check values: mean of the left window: 2.15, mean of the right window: 2.21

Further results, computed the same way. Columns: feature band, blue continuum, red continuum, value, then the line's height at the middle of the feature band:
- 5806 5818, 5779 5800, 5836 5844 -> 0.3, 2.2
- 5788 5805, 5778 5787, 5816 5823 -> 0.0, 2.1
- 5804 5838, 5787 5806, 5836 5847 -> 0.5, 2.22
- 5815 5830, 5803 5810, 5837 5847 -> -0.5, 2.16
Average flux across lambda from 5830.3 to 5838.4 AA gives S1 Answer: 2.25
